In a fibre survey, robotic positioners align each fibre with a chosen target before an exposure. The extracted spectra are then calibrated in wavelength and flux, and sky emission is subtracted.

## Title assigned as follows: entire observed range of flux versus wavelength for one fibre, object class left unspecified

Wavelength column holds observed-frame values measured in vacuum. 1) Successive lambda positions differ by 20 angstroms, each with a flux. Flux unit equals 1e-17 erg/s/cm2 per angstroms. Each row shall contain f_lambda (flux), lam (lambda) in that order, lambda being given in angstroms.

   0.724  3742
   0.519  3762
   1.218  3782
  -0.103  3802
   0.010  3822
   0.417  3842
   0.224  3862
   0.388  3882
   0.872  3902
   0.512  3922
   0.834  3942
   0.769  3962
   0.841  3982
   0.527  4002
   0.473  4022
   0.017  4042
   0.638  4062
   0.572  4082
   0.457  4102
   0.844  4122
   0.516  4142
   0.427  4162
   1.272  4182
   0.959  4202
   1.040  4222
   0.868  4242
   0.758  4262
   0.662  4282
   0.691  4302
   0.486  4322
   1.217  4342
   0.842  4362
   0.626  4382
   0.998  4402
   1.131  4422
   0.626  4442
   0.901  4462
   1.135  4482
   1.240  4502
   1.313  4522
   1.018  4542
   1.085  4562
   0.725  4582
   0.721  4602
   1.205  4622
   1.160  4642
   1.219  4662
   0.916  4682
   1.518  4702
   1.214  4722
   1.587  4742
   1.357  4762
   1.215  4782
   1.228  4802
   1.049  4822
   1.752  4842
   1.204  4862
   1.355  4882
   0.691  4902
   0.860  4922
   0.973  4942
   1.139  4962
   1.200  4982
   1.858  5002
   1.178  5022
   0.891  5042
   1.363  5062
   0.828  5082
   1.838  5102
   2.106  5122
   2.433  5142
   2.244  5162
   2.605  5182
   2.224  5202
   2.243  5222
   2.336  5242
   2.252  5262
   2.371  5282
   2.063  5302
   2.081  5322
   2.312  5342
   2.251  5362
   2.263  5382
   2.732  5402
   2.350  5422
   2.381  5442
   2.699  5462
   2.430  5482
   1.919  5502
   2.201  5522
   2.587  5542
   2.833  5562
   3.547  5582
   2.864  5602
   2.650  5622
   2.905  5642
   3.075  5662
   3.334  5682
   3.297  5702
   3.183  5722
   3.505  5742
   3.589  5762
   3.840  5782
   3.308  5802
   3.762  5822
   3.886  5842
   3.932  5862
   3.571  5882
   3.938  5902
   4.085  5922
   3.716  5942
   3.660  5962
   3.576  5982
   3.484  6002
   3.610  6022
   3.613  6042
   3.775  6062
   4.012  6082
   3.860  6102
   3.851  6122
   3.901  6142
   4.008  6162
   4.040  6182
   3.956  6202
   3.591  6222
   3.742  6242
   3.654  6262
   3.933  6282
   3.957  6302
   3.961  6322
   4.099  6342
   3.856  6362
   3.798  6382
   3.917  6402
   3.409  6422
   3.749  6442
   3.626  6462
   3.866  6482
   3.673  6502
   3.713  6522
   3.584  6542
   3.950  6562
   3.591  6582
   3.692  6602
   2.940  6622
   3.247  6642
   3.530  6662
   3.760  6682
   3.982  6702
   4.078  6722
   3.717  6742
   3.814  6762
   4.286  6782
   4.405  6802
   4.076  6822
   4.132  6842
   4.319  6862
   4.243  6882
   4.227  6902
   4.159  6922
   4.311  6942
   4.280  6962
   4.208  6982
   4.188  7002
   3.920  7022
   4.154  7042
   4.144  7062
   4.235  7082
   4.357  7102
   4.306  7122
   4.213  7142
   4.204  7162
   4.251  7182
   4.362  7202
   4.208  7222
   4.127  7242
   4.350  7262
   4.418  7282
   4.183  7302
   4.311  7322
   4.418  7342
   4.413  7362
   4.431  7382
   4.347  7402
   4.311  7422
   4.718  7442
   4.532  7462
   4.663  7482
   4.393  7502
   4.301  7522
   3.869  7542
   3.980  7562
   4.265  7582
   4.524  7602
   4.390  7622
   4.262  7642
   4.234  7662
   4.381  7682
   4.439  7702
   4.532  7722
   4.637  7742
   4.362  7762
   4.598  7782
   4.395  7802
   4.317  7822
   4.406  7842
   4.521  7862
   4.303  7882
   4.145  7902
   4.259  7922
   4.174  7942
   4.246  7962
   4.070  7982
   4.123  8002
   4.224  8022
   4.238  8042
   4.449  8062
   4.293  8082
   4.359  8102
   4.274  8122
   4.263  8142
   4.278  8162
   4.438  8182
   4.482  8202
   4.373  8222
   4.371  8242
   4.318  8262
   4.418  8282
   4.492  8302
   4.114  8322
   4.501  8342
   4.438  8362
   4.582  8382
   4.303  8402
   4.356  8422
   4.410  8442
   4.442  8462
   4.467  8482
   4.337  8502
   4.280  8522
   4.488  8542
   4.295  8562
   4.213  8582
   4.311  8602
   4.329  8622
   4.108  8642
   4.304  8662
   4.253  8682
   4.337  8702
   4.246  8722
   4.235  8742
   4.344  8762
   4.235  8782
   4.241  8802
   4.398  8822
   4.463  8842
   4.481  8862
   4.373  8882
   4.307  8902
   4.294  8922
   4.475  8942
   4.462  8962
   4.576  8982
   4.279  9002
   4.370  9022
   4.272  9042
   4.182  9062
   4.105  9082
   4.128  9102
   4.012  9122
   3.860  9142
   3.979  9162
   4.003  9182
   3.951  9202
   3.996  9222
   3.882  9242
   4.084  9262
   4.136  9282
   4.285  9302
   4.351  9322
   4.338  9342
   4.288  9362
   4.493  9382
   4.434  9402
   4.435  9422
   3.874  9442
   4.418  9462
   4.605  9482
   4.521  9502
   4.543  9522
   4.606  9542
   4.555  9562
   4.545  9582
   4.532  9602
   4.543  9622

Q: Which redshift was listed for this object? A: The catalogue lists 0.281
